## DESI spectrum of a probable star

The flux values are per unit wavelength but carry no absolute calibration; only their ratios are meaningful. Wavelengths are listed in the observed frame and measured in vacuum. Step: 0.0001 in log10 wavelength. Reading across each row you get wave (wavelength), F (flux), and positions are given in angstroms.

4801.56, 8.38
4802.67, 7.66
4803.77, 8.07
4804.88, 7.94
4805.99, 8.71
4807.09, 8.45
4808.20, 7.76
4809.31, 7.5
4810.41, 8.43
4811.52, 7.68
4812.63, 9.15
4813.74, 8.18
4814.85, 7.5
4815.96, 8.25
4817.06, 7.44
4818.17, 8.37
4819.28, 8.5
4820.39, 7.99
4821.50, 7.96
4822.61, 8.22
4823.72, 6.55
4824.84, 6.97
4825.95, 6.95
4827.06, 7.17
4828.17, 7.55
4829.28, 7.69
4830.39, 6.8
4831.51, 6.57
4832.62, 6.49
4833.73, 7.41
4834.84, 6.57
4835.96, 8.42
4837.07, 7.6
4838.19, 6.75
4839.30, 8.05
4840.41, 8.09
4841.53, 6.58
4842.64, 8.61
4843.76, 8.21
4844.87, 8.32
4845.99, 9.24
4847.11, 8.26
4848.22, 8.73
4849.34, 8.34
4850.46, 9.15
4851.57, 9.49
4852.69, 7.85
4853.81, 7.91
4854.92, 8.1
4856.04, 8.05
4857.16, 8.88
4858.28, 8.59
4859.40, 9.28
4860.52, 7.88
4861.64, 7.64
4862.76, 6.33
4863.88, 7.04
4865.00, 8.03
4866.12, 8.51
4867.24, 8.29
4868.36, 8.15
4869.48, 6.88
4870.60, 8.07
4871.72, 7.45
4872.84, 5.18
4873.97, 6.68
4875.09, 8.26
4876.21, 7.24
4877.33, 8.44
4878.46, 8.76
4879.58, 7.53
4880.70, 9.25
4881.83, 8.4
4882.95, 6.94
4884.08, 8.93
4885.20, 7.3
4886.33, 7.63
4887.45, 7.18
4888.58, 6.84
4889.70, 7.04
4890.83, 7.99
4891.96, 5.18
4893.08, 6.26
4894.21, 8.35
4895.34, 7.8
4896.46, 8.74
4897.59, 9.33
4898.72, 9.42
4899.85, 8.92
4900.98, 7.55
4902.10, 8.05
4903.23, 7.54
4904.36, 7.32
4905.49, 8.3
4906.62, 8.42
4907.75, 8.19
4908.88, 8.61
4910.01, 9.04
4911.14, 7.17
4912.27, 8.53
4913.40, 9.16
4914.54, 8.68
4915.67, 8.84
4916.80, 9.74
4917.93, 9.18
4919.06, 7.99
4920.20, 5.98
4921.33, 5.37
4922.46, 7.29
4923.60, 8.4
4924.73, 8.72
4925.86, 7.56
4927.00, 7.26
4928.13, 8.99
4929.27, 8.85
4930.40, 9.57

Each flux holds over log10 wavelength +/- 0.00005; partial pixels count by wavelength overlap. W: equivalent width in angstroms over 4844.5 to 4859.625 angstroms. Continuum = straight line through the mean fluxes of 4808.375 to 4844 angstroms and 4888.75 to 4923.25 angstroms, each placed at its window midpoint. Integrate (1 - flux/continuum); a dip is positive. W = -1.6 angstroms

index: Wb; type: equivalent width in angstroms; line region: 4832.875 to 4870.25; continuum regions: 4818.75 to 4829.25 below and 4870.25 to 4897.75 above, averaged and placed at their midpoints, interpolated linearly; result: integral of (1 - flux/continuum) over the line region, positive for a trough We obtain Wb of -2.2 angstroms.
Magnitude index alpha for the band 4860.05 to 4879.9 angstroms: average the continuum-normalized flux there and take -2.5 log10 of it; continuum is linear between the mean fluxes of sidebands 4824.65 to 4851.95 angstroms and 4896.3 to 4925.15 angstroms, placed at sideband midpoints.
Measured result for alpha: 0.06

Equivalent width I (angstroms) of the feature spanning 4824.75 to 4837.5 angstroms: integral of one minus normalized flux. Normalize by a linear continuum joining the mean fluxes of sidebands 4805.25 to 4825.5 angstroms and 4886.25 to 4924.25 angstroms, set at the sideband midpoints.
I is 1.3 angstroms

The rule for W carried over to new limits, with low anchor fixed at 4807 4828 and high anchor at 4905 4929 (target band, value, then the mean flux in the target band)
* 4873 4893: 1.3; 7.54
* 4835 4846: 0.0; 7.87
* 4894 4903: -0.4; 8.49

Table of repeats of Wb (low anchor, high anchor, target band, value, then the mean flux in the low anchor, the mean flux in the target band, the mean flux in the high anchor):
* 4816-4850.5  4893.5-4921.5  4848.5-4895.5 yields 1.23 angstroms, 7.71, 7.79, 8.28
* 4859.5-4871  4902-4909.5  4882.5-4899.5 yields 0.57 angstroms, 7.74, 7.68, 8.07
